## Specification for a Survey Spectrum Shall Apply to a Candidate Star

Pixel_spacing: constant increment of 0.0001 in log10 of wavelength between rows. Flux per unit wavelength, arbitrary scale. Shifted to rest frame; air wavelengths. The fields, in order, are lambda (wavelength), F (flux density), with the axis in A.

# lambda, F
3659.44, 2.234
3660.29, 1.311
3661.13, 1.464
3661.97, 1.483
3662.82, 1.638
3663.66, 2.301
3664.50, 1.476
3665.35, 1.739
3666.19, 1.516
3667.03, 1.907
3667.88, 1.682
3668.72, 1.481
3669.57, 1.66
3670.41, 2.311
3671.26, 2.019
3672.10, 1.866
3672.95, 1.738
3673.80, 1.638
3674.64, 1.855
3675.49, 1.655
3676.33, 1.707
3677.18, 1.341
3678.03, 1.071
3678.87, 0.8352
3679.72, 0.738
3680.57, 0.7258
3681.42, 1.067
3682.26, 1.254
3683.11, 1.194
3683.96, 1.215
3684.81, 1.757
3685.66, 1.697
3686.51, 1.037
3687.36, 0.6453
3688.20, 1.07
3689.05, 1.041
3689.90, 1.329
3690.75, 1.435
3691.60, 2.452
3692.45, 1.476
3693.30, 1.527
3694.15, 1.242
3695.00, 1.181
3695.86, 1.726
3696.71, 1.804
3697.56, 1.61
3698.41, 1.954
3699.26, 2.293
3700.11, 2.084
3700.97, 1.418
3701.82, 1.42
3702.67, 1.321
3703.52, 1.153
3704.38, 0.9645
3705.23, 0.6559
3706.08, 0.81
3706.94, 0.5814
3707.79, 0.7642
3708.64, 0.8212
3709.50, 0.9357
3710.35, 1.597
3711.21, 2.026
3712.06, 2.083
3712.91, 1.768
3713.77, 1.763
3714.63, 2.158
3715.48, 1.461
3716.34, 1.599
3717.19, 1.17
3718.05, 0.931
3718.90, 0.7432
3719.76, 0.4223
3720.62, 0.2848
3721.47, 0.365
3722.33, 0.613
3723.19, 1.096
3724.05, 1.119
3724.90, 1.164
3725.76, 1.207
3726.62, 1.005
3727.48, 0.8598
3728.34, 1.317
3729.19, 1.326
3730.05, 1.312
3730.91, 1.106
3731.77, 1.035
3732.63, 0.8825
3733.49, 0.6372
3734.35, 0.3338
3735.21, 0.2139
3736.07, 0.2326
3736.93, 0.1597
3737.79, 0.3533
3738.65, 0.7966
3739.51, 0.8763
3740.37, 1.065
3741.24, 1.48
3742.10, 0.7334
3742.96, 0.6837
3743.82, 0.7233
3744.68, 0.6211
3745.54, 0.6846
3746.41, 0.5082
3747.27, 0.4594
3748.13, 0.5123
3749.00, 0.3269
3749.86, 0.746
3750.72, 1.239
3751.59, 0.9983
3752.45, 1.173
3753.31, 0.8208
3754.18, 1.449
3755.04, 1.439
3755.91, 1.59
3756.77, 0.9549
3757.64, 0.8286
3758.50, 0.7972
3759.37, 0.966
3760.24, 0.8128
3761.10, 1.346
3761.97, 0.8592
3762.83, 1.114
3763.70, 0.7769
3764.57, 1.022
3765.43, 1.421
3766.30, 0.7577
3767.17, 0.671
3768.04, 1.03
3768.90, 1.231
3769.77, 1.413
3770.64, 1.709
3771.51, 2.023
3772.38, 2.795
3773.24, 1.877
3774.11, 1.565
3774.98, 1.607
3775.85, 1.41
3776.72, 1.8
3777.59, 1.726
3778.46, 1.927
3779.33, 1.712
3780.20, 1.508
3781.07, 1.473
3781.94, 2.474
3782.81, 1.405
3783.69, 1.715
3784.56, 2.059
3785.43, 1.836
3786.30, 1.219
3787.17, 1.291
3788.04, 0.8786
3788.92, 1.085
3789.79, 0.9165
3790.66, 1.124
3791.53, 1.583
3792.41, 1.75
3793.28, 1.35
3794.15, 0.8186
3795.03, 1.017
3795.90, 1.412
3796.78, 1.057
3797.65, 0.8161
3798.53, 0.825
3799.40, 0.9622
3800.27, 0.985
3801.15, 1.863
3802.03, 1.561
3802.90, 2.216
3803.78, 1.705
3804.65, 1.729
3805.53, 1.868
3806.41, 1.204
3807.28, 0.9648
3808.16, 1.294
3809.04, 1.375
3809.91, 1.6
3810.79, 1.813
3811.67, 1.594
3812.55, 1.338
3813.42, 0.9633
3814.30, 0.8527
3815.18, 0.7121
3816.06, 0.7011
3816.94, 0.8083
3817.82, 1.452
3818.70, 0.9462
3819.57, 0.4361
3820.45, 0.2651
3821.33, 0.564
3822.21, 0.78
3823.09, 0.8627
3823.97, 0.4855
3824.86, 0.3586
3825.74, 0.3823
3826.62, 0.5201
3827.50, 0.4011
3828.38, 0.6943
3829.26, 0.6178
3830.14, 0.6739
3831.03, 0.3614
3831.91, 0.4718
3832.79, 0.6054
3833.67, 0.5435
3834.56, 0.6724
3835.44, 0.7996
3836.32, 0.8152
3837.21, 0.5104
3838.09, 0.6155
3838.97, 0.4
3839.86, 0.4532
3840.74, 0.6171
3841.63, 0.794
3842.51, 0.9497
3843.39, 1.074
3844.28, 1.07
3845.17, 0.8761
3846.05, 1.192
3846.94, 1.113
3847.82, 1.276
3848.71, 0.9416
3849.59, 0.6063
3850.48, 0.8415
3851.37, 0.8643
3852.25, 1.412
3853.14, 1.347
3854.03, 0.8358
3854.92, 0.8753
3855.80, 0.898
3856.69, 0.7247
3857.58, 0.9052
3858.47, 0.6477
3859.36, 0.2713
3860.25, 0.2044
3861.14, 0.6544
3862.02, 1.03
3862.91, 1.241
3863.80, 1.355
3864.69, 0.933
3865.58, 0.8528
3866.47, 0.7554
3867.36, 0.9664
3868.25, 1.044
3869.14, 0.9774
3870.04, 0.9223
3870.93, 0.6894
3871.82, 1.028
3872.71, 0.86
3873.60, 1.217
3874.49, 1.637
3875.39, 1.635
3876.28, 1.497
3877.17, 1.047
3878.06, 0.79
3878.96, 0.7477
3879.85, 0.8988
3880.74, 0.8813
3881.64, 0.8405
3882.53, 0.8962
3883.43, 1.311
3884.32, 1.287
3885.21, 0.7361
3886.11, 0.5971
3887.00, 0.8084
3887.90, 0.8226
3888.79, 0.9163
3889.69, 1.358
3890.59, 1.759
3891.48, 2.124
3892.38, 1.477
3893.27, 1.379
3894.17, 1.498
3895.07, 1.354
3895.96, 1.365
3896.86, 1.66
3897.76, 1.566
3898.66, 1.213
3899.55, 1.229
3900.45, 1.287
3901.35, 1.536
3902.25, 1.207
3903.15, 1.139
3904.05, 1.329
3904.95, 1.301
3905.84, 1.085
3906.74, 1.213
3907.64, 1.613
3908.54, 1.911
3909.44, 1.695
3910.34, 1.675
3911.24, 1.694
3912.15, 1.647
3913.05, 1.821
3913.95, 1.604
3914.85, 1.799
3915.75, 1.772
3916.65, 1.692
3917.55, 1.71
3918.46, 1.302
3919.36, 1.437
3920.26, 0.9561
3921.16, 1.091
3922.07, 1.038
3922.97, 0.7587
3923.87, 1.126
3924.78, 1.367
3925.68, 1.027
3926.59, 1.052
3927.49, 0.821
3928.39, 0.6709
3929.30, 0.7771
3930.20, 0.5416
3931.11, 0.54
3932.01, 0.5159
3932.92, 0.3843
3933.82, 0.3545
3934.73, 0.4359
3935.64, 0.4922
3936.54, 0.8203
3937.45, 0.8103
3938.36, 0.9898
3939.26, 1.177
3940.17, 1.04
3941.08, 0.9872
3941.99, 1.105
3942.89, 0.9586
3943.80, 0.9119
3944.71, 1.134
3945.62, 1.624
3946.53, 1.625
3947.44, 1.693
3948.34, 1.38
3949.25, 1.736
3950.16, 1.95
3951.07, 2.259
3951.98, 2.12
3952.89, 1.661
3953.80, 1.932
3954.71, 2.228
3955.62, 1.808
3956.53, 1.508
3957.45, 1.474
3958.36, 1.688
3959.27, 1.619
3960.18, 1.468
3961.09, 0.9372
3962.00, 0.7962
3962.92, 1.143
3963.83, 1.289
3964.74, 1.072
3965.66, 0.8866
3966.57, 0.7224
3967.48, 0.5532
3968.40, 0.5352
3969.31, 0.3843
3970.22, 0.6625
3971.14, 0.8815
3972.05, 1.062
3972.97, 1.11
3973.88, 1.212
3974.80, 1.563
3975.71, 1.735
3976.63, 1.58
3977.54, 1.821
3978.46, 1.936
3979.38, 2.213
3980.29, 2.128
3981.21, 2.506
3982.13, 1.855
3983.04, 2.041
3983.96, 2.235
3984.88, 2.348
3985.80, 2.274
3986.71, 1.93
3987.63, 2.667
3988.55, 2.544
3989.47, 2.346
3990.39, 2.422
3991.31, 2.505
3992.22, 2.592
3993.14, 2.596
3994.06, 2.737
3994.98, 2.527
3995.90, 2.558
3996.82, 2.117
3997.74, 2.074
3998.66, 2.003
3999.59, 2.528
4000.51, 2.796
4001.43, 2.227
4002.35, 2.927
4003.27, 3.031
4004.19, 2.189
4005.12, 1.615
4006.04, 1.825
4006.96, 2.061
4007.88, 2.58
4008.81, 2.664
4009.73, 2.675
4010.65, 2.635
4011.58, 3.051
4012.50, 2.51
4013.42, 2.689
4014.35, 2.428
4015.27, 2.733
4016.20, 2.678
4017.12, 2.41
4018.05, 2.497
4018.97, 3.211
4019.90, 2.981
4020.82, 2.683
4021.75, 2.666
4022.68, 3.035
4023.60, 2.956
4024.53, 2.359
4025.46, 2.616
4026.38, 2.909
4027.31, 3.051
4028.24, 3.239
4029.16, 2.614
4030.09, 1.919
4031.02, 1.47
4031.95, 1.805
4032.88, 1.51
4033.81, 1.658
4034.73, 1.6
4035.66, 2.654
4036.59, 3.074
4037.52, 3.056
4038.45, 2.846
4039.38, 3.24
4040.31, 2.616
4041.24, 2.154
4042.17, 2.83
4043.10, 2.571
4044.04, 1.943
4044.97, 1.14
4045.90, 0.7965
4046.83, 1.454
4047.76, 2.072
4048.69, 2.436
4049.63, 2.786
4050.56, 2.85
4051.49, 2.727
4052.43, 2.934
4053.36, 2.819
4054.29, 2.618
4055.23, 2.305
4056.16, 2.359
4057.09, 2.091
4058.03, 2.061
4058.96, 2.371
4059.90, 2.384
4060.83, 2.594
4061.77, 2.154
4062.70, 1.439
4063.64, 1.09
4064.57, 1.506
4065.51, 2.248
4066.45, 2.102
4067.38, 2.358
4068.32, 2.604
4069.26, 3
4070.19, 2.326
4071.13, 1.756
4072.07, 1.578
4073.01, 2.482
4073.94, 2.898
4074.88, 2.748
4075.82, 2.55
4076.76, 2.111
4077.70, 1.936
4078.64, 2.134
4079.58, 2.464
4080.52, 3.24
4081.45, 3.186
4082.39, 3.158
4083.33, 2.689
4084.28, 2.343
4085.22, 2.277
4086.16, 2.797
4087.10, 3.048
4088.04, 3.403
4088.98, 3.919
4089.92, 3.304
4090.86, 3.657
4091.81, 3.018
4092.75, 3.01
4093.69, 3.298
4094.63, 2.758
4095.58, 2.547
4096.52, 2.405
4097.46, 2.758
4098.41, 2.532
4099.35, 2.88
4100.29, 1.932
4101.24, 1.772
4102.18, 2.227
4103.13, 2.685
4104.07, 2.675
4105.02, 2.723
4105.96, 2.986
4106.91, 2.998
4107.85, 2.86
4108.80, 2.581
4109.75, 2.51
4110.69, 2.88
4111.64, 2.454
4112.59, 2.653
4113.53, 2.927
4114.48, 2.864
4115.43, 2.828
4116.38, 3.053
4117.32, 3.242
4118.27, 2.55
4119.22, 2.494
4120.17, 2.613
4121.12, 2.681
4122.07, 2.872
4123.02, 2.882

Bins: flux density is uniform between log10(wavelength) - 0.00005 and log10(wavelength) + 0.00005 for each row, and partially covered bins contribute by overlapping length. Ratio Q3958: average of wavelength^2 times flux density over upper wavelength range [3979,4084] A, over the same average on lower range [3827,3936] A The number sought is 2.50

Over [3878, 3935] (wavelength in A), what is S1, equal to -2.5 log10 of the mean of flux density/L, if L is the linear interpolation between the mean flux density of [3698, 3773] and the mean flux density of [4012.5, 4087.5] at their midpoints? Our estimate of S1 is 0.44 mag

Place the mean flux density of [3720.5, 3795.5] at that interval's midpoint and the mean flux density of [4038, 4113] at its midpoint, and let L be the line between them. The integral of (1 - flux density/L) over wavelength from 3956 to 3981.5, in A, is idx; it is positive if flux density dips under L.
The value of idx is 9.3 A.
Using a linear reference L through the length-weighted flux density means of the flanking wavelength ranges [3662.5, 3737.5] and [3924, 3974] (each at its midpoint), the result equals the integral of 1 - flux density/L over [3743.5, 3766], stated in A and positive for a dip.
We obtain 5.8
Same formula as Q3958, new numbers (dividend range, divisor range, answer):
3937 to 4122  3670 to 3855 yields 2.27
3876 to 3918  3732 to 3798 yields 1.25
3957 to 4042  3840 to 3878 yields 2.39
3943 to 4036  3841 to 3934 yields 1.91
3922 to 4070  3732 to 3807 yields 1.83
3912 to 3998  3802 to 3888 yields 1.68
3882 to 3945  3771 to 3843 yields 1.09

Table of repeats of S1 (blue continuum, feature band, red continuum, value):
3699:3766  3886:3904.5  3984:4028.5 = 0.405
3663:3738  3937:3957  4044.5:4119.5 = 0.374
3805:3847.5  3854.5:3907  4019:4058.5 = 0.155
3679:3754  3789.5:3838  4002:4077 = 0.420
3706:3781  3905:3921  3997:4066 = 0.196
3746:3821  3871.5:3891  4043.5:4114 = 0.482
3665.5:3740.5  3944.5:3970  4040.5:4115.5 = 0.440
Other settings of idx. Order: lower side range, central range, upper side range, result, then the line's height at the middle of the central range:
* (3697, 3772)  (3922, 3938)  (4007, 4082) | 9.7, 1.91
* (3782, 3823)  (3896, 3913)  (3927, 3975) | -4.2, 1.17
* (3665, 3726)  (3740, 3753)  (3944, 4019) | 5.9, 1.46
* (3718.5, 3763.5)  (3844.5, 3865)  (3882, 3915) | 5.2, 1.23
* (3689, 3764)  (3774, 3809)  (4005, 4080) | -2.4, 1.35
